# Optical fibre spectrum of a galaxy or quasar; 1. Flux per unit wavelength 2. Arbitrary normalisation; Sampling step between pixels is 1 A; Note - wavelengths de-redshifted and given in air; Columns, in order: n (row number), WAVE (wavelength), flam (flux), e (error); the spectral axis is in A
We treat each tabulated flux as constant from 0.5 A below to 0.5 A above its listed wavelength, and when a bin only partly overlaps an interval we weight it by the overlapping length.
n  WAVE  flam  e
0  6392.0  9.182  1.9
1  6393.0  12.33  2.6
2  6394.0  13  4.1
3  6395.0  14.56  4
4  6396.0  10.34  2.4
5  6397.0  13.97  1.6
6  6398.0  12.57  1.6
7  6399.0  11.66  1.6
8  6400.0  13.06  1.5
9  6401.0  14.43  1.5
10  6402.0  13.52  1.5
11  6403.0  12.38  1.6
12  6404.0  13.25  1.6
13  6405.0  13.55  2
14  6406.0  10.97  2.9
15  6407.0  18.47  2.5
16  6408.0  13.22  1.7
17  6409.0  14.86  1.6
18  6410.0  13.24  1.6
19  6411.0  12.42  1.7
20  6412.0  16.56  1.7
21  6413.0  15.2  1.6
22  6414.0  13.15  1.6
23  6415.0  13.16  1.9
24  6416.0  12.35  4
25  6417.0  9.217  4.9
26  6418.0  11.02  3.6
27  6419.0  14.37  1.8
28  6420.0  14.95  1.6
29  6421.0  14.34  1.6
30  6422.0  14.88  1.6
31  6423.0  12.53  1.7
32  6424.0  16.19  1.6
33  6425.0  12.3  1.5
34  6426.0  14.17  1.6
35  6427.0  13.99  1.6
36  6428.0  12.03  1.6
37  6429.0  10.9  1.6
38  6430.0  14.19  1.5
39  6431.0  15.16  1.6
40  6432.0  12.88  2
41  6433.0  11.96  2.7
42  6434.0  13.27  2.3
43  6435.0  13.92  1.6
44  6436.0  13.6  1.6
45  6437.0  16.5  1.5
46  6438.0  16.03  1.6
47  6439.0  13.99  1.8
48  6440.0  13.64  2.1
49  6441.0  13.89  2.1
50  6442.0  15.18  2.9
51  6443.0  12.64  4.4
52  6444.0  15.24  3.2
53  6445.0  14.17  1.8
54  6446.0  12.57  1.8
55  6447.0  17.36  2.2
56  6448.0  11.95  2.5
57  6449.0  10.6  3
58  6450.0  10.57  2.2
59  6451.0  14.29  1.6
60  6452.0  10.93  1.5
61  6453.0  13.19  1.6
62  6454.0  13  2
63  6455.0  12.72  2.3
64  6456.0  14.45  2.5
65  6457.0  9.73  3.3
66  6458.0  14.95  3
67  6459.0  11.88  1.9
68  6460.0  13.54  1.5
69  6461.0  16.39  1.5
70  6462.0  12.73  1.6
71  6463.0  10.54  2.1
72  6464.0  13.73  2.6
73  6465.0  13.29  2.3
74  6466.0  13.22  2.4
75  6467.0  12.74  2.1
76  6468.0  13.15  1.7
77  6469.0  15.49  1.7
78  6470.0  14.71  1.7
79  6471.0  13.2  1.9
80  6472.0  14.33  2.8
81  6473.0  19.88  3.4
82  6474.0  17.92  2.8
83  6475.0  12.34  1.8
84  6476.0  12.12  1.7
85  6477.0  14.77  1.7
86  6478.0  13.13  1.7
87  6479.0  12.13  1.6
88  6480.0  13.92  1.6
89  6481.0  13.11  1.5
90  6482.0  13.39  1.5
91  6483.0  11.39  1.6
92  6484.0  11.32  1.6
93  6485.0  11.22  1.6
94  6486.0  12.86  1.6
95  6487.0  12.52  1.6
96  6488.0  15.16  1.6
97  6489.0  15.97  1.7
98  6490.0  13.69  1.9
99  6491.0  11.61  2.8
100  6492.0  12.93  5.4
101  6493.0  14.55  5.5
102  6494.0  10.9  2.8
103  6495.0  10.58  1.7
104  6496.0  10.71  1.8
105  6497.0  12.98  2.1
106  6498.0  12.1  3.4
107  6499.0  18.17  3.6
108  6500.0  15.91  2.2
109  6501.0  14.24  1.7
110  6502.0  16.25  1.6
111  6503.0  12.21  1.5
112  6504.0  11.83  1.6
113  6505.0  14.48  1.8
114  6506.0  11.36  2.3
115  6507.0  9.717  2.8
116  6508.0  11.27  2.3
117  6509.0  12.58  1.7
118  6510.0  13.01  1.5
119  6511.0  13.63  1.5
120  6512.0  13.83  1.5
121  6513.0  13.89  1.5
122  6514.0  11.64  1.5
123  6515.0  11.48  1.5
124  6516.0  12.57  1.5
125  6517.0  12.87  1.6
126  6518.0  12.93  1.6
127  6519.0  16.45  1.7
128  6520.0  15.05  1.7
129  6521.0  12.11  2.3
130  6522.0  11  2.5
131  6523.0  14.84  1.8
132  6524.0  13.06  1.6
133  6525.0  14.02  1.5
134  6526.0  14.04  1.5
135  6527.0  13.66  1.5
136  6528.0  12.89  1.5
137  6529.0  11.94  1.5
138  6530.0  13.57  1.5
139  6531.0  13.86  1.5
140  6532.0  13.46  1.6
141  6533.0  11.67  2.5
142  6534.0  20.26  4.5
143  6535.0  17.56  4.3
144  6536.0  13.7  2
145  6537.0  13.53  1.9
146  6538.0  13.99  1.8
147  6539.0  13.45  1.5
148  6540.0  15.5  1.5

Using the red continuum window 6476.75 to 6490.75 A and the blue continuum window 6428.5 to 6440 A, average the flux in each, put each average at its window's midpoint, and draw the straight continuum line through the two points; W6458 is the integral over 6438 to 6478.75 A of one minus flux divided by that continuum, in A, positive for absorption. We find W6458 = -0.4 A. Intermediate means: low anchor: 13.8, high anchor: 13.1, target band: 13.6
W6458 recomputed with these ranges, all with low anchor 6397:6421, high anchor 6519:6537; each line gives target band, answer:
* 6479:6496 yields 1.3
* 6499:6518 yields 1.1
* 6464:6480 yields -0.5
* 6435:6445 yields -0.7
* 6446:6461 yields 0.8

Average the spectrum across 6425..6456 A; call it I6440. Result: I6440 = 13.5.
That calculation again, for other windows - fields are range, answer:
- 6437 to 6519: 13.3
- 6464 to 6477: 14.4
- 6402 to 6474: 13.6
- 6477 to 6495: 12.9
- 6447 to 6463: 12.8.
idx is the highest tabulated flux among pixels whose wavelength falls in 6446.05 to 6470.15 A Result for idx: 17.36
